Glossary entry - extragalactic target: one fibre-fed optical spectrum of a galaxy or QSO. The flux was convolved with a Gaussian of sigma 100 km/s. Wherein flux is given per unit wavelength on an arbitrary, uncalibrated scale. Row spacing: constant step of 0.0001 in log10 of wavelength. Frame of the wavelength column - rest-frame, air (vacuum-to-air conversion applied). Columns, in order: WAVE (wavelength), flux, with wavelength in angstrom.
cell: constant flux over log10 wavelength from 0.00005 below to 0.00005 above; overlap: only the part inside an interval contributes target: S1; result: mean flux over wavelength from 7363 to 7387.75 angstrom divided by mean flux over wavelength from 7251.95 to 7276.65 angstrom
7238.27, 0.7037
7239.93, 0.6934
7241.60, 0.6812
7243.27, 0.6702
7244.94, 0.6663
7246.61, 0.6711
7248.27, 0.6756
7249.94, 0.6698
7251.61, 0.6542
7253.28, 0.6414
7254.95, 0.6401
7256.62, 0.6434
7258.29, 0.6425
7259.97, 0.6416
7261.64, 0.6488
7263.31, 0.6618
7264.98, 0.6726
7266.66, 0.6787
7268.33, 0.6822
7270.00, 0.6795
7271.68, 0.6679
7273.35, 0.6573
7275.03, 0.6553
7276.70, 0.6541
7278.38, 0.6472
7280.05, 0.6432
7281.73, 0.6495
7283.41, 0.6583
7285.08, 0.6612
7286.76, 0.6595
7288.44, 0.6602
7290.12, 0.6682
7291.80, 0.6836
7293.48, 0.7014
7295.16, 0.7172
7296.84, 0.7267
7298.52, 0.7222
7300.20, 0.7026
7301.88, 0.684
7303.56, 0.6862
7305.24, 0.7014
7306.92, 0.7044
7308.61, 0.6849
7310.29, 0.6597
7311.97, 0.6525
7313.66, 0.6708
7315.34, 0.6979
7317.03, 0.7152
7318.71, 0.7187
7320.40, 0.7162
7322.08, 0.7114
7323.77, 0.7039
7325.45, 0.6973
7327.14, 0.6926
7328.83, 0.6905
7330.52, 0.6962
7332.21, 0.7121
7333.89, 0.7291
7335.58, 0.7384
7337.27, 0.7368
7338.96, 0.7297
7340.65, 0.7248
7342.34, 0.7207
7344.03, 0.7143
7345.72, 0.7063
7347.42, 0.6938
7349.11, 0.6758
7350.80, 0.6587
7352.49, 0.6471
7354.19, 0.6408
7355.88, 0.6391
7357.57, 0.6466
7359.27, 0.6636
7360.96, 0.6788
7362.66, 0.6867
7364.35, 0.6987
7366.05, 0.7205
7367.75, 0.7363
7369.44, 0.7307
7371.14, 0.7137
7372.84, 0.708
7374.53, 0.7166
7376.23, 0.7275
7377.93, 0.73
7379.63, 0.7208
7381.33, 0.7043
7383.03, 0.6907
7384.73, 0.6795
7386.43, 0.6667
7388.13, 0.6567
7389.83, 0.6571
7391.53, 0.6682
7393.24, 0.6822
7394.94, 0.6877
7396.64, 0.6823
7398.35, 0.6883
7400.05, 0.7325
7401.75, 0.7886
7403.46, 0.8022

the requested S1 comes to 1.1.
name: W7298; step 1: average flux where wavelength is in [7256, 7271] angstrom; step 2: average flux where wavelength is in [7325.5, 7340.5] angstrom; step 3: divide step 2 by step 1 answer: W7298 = 1.08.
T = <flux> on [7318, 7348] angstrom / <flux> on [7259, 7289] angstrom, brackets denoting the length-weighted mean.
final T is 1.08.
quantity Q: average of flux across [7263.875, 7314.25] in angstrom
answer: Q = 0.676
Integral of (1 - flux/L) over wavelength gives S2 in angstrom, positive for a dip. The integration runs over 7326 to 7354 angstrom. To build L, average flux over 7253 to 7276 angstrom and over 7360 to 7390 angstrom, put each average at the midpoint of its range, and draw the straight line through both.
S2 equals -0.6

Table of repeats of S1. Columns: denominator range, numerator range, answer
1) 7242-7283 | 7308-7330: 1.05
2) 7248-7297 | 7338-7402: 1.05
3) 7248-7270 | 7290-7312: 1.06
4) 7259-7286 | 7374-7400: 1.05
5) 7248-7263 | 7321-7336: 1.09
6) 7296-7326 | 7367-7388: 1.02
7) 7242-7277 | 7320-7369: 1.05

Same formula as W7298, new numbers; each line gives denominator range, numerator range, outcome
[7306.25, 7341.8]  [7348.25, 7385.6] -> 0.98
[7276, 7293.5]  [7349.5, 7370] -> 1.03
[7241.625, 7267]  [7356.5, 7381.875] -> 1.07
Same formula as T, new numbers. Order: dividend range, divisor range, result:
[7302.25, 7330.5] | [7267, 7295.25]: 1.04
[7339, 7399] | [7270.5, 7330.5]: 1.01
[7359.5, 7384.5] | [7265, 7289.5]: 1.07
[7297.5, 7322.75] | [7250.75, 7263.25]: 1.08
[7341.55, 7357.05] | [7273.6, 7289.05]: 1.03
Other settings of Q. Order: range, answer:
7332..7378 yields 0.7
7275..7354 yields 0.691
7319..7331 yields 0.702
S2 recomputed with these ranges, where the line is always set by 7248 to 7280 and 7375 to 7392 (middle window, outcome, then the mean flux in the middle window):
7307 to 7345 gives -1.7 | 0.705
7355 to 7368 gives 0.1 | 0.681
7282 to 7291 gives 0.0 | 0.661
